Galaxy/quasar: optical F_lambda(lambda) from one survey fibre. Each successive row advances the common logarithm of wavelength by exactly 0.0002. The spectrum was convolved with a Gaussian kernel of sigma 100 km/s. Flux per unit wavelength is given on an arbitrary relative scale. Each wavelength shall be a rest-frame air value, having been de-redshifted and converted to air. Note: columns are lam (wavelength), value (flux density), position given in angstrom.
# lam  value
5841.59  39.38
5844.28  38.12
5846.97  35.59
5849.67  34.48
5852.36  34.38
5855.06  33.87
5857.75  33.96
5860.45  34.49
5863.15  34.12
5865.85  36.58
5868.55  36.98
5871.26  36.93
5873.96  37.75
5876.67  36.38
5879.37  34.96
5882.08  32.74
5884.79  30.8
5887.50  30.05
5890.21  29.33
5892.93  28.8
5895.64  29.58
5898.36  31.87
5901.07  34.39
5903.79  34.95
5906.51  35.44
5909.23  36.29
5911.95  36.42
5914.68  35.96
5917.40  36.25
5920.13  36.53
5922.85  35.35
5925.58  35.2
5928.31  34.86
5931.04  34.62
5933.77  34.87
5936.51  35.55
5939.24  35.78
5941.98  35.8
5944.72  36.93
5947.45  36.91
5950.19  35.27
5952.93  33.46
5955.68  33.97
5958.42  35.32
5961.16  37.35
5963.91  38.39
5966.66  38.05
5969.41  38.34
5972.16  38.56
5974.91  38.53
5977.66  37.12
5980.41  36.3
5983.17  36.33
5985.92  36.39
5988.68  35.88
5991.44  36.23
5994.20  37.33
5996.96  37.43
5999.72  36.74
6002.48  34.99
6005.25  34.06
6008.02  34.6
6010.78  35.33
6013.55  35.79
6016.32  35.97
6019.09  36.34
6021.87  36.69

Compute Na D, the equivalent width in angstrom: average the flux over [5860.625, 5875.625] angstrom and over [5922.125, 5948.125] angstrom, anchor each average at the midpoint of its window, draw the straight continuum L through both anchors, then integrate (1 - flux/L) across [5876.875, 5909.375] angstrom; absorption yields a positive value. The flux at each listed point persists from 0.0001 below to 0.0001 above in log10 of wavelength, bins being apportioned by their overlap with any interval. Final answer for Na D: 3.2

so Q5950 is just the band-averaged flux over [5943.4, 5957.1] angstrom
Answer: 35.3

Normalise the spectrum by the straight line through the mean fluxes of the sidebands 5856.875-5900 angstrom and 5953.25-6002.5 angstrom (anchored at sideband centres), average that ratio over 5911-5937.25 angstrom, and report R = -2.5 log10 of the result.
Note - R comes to -0.02 mag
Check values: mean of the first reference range 33.5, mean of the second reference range 36.8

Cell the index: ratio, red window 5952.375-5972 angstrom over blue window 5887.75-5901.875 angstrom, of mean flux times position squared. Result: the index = 1.23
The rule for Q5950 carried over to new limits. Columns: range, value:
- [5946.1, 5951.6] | 36.1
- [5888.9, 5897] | 29.2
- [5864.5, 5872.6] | 36.8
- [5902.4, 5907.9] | 35.2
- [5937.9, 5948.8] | 36.4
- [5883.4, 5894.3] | 29.8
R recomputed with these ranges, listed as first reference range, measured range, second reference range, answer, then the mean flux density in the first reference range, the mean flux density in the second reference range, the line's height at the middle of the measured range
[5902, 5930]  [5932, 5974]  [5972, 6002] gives 0.000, 35.7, 36.9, 36.3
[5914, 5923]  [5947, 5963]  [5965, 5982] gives 0.056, 36.1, 37.8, 37.2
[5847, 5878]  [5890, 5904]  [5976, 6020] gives 0.137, 35.4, 36.1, 35.6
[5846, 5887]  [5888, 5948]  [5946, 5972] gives 0.037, 34.8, 36.4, 35.7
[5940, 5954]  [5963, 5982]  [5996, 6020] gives -0.064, 35.7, 35.7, 35.7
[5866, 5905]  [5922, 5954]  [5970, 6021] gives -0.019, 33.3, 36.4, 34.8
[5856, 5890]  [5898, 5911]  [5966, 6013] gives 0.005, 34.5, 36.6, 35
